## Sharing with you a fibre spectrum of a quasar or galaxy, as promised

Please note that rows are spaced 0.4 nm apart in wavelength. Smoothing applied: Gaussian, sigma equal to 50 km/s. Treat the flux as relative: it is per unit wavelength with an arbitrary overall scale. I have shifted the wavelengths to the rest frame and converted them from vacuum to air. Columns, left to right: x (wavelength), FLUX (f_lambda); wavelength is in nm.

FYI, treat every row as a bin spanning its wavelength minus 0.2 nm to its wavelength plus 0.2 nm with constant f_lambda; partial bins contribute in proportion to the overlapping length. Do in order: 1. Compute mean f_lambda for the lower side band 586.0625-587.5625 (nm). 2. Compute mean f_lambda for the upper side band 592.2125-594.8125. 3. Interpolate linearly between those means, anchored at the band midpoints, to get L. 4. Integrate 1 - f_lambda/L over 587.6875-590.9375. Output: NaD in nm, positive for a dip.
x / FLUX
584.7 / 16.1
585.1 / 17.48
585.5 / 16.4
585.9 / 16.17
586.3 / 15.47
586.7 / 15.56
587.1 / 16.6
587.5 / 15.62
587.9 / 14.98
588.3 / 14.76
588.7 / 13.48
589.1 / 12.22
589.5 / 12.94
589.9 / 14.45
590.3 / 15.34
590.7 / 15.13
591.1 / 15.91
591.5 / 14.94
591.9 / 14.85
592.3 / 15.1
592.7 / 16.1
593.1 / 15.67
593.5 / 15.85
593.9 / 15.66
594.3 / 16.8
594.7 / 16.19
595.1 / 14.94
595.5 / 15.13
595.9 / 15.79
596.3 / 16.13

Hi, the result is 0.35 nm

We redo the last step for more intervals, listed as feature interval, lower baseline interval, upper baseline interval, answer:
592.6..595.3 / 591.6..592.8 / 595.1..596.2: -0.09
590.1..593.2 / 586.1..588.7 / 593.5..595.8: 0.04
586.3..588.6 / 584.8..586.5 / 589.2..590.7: 0.01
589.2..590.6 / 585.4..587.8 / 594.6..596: 0.14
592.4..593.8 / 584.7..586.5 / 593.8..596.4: 0.01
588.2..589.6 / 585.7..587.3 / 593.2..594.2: 0.23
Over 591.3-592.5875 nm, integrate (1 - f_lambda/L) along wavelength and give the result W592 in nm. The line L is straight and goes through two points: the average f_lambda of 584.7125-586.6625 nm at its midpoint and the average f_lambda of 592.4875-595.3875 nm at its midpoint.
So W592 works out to 0.074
